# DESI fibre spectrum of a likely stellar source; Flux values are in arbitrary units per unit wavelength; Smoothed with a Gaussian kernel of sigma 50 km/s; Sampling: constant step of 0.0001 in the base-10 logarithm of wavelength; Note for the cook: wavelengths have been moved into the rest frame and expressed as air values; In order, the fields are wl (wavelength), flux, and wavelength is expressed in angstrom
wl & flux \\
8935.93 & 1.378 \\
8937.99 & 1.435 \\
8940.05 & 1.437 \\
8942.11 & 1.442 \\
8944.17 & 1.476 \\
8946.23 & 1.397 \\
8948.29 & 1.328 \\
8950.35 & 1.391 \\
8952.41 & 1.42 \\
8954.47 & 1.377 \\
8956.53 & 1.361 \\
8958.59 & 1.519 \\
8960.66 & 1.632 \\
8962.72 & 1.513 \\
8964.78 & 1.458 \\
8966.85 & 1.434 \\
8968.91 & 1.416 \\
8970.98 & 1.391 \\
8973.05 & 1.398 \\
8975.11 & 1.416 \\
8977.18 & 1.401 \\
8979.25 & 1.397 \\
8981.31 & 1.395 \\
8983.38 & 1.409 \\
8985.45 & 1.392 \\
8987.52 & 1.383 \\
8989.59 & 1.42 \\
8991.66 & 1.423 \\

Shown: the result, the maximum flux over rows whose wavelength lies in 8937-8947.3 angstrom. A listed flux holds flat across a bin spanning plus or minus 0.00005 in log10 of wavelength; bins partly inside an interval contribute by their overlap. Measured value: 1.476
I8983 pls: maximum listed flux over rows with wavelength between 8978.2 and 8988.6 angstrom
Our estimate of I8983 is 1.409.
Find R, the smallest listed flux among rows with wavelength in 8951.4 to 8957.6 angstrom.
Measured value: 1.361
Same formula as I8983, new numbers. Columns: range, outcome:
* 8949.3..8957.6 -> 1.42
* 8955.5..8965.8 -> 1.632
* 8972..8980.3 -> 1.416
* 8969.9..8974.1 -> 1.398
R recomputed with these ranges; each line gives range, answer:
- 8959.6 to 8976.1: 1.391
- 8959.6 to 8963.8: 1.513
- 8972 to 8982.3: 1.395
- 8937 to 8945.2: 1.435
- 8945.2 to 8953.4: 1.328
